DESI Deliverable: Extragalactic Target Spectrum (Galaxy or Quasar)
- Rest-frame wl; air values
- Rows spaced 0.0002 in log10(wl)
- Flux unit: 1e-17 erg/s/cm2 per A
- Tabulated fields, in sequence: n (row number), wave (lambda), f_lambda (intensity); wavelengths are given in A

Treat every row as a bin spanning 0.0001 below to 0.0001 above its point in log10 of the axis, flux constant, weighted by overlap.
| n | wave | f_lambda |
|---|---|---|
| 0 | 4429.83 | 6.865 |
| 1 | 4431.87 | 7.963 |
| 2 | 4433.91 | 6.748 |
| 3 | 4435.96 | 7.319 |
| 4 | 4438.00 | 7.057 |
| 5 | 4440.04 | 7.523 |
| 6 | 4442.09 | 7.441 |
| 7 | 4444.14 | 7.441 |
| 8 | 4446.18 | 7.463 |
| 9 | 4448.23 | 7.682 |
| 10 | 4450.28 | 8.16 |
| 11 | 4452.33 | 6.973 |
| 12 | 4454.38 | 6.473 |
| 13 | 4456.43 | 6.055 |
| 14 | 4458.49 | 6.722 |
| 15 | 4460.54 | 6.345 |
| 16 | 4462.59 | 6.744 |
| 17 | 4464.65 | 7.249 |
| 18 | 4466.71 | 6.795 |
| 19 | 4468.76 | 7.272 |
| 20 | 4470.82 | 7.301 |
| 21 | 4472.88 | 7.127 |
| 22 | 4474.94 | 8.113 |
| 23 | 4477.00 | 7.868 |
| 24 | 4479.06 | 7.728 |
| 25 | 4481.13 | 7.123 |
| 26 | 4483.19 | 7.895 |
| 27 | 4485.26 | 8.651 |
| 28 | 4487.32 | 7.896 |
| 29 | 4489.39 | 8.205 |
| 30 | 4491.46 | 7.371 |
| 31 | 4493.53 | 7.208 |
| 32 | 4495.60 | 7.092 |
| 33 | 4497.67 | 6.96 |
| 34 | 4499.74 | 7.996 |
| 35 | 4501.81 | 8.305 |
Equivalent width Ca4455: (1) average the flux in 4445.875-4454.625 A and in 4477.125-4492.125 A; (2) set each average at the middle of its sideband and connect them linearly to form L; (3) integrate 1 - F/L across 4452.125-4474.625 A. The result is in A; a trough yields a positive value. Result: 2.2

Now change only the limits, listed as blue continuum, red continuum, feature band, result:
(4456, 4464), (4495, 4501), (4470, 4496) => -2.27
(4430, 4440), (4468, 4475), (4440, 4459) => 0.30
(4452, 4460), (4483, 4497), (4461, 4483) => -0.76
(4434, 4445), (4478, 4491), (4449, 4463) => 1.33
